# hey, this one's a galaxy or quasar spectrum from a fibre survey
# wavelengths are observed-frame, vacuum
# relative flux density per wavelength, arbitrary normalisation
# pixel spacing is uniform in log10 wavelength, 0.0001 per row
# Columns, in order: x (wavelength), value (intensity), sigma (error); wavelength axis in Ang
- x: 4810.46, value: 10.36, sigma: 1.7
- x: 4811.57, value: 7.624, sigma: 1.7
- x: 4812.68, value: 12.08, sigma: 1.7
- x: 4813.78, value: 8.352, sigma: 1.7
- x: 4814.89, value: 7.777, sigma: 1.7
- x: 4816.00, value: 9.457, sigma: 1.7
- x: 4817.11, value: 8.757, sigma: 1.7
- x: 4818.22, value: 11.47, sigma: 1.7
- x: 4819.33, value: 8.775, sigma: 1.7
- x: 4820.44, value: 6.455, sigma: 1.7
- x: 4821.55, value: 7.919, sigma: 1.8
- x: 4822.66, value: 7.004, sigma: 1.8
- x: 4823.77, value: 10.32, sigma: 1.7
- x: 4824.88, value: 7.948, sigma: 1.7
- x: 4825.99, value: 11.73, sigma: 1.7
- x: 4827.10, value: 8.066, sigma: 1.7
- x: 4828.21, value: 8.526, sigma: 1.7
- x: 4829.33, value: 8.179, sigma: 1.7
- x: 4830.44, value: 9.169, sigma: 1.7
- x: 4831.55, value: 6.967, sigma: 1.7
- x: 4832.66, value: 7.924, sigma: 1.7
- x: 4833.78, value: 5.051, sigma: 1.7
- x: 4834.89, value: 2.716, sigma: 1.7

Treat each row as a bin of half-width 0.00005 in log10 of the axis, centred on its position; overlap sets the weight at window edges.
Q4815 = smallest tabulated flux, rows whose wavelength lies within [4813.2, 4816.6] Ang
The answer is 7.777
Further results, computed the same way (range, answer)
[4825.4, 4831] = 8.066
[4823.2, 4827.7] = 7.948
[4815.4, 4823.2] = 6.455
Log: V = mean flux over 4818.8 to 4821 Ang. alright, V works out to 7.6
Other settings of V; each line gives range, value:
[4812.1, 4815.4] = 9.43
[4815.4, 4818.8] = 9.85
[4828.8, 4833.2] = 8.07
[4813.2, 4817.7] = 8.64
